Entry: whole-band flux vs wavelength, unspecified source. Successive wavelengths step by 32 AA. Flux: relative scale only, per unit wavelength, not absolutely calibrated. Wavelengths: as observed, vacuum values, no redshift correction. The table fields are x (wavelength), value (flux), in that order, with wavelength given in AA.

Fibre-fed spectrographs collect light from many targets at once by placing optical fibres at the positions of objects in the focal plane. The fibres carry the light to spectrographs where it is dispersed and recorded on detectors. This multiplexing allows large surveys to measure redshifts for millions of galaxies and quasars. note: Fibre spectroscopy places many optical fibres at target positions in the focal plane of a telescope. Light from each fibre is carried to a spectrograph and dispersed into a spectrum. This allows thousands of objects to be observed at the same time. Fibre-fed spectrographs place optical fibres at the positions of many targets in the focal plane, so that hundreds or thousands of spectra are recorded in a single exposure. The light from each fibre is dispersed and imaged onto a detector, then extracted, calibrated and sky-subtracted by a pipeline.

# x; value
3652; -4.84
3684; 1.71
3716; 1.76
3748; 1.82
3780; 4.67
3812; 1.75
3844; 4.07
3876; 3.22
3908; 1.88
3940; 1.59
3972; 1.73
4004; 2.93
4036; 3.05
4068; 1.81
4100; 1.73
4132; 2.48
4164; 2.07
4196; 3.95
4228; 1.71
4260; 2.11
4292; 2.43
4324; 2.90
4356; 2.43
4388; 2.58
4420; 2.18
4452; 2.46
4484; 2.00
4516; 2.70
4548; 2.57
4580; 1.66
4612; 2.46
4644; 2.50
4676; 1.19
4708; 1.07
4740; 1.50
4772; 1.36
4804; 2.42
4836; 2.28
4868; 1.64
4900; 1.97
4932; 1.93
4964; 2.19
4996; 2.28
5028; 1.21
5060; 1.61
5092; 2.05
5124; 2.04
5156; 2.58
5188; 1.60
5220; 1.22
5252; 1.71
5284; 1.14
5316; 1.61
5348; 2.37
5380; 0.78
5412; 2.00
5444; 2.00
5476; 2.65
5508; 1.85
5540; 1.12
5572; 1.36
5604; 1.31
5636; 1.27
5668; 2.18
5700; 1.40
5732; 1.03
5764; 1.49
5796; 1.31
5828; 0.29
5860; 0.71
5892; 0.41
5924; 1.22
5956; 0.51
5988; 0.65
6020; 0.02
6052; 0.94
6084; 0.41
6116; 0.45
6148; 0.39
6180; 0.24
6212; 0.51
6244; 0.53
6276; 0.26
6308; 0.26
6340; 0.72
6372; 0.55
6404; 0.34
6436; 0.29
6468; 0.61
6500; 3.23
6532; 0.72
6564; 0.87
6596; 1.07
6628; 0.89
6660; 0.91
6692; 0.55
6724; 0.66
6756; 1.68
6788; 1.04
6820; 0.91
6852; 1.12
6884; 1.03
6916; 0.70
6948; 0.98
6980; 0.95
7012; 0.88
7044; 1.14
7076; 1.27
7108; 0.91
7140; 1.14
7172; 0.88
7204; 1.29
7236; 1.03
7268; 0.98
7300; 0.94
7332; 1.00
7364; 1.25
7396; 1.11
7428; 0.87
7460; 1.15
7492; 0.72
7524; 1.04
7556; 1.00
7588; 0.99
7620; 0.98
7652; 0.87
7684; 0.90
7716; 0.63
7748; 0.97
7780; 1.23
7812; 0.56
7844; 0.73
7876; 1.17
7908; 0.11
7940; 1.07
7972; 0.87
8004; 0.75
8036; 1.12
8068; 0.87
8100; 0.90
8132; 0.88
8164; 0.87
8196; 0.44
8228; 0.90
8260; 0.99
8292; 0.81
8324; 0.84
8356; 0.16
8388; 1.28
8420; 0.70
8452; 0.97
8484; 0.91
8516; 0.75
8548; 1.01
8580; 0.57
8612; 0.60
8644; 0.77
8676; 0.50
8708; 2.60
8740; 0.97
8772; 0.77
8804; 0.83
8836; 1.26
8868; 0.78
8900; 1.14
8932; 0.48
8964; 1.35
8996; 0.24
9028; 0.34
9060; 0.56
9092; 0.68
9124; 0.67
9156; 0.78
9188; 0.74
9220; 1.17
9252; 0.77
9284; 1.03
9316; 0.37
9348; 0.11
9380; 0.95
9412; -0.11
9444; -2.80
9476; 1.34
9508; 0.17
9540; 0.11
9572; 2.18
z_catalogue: 0.74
